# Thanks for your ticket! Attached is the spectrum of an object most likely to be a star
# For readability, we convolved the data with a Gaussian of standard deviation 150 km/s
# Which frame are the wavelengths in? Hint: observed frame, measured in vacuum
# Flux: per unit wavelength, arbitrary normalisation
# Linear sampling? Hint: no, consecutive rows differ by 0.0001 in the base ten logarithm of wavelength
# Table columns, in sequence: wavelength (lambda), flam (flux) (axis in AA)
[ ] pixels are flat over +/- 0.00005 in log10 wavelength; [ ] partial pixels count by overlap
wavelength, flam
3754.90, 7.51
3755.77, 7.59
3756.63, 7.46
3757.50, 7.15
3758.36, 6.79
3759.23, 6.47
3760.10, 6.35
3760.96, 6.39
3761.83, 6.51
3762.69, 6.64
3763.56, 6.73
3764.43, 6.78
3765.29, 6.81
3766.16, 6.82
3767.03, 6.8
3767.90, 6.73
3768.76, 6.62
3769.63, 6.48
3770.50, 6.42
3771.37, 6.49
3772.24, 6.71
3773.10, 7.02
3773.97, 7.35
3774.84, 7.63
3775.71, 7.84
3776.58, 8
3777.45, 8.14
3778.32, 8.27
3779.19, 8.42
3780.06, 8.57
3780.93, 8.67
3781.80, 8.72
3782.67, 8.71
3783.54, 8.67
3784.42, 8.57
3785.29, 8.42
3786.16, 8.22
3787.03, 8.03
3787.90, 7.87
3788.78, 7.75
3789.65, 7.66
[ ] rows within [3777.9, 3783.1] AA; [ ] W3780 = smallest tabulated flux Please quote 8.27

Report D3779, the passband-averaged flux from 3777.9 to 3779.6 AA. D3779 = 8.35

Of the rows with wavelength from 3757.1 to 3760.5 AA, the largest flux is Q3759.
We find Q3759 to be 7.15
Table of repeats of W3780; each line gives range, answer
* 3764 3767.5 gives 6.78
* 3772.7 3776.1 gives 7.02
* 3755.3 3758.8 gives 6.79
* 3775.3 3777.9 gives 7.84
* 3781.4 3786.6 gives 8.22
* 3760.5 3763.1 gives 6.39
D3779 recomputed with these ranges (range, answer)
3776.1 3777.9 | 8.06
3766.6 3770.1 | 6.66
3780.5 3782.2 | 8.7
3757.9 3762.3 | 6.52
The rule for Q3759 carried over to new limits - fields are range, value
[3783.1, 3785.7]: 8.67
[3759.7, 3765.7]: 6.81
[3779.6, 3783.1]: 8.72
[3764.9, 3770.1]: 6.82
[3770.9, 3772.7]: 6.71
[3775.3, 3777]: 8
